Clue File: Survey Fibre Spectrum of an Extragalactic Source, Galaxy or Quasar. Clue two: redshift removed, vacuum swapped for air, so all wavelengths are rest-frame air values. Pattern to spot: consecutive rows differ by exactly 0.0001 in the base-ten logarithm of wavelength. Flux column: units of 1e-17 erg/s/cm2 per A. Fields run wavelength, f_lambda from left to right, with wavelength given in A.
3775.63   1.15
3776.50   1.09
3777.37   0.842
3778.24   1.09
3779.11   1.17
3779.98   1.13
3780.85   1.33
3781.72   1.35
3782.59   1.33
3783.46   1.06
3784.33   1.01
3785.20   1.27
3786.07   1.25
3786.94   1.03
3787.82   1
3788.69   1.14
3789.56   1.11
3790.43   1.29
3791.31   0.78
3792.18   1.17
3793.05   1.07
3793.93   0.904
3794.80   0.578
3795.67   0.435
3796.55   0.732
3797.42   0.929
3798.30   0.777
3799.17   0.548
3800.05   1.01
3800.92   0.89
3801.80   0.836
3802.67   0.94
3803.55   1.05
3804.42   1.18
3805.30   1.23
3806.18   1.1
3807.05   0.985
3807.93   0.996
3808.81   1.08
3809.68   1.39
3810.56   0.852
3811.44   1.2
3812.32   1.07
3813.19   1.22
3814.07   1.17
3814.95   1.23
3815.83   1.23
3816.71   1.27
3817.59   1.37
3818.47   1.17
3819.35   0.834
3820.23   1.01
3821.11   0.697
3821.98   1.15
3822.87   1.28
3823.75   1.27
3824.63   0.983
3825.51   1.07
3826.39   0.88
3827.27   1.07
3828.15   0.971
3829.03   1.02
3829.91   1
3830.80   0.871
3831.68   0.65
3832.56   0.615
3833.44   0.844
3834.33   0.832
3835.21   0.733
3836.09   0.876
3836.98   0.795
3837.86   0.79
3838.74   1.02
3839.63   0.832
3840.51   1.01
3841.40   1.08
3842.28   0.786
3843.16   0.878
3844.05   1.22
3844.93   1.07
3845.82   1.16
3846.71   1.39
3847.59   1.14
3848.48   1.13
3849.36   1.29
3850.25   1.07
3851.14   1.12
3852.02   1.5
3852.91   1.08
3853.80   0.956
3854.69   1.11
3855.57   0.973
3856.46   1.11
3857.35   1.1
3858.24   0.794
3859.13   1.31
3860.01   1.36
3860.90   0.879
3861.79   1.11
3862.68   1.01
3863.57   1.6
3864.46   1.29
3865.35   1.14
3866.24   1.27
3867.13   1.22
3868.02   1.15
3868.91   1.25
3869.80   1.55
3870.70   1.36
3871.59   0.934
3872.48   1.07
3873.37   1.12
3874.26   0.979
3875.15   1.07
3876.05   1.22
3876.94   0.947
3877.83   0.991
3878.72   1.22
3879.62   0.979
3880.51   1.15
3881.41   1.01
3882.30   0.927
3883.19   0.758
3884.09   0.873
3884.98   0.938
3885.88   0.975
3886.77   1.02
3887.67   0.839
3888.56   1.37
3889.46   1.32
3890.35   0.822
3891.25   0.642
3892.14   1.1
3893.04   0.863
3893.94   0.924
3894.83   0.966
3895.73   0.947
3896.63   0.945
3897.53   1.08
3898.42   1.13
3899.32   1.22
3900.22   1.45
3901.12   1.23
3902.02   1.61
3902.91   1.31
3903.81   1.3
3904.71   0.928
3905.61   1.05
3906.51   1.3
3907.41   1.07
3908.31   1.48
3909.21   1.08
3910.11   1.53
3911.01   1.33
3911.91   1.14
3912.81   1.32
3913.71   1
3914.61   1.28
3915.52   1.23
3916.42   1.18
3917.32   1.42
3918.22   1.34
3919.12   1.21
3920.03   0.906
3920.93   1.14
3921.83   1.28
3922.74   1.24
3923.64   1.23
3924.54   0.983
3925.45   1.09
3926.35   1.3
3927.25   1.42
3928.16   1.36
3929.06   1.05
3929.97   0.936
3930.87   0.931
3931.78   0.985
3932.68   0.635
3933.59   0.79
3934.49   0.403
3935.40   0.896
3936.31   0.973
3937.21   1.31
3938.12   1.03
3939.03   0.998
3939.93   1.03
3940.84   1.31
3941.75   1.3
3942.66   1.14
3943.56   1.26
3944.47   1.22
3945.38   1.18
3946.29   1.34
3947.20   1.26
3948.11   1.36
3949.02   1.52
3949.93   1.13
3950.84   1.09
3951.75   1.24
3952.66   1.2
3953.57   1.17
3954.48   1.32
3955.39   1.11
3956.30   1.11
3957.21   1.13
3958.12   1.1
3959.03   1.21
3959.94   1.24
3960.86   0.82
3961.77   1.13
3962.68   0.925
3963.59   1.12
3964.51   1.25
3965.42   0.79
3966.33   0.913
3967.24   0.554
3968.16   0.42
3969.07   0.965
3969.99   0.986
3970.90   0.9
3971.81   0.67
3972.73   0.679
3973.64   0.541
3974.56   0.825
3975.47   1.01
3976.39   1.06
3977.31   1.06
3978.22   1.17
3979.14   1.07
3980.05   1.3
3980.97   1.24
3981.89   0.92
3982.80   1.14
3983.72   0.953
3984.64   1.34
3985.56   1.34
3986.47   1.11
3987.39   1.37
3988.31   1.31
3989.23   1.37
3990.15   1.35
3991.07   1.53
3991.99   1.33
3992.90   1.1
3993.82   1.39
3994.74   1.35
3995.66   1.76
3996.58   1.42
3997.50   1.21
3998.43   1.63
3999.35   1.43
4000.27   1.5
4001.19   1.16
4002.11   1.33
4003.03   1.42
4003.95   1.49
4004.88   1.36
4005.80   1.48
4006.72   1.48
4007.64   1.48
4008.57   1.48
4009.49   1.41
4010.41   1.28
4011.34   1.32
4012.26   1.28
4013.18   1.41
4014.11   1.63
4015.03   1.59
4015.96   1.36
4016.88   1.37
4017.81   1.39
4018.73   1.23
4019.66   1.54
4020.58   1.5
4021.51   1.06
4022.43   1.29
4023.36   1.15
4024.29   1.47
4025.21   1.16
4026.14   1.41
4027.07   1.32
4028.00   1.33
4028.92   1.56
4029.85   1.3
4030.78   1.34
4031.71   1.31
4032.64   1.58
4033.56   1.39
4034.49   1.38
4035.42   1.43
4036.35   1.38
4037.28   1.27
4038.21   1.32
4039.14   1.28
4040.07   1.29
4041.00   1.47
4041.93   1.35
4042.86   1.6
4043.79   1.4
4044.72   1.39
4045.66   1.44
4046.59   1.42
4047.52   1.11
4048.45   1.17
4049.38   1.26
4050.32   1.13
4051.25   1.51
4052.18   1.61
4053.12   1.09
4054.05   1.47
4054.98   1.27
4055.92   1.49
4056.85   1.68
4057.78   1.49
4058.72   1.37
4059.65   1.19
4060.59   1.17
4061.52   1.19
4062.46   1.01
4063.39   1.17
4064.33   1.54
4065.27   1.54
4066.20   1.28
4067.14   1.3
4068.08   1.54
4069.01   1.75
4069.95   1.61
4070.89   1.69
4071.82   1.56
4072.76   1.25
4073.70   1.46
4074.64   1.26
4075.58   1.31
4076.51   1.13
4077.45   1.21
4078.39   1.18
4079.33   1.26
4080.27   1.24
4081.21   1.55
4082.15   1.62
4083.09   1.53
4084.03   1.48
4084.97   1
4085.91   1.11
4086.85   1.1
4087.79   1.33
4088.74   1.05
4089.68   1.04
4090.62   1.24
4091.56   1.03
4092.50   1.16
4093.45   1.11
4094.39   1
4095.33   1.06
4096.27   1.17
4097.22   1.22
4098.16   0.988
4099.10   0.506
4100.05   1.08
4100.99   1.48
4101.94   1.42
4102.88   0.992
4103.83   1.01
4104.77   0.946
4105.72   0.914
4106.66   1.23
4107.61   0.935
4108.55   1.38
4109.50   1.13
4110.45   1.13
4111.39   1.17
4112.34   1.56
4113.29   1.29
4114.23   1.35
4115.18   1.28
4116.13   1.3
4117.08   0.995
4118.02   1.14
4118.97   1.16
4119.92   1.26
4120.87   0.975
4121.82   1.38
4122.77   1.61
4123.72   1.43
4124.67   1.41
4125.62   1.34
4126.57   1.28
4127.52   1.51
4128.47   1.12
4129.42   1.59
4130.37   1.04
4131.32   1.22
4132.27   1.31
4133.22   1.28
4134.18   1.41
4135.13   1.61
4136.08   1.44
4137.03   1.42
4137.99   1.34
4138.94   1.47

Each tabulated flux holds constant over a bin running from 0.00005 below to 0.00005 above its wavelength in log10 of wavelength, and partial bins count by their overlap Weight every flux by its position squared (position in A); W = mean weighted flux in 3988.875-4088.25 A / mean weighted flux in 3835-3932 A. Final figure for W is 1.33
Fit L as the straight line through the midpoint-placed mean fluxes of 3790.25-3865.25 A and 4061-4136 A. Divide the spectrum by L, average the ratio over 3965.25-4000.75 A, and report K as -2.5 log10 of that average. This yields 0.03 mag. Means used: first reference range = 1.03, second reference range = 1.26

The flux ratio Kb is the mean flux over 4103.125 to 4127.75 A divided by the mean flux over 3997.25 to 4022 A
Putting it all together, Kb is 0.9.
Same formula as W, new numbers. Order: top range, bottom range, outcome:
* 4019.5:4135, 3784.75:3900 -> 1.39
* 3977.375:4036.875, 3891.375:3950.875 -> 1.23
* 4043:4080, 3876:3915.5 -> 1.34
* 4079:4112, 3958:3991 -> 1.19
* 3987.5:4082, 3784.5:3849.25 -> 1.52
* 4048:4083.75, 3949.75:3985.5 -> 1.41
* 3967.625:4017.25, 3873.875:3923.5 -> 1.16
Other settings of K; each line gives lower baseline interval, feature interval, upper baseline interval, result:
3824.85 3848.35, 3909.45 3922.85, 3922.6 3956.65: -0.14 mag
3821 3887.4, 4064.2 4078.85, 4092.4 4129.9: -0.20 mag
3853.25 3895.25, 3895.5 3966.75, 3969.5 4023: 0.01 mag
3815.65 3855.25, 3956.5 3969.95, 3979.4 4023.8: 0.29 mag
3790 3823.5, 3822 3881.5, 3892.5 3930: 0.02 mag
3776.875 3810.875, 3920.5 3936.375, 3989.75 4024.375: 0.21 mag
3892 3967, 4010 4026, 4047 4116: -0.12 mag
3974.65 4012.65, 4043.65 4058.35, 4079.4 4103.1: -0.11 mag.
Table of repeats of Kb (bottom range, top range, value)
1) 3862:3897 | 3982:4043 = 1.28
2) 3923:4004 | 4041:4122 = 1.12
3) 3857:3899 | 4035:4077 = 1.27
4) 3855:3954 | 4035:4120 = 1.13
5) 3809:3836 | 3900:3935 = 1.13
